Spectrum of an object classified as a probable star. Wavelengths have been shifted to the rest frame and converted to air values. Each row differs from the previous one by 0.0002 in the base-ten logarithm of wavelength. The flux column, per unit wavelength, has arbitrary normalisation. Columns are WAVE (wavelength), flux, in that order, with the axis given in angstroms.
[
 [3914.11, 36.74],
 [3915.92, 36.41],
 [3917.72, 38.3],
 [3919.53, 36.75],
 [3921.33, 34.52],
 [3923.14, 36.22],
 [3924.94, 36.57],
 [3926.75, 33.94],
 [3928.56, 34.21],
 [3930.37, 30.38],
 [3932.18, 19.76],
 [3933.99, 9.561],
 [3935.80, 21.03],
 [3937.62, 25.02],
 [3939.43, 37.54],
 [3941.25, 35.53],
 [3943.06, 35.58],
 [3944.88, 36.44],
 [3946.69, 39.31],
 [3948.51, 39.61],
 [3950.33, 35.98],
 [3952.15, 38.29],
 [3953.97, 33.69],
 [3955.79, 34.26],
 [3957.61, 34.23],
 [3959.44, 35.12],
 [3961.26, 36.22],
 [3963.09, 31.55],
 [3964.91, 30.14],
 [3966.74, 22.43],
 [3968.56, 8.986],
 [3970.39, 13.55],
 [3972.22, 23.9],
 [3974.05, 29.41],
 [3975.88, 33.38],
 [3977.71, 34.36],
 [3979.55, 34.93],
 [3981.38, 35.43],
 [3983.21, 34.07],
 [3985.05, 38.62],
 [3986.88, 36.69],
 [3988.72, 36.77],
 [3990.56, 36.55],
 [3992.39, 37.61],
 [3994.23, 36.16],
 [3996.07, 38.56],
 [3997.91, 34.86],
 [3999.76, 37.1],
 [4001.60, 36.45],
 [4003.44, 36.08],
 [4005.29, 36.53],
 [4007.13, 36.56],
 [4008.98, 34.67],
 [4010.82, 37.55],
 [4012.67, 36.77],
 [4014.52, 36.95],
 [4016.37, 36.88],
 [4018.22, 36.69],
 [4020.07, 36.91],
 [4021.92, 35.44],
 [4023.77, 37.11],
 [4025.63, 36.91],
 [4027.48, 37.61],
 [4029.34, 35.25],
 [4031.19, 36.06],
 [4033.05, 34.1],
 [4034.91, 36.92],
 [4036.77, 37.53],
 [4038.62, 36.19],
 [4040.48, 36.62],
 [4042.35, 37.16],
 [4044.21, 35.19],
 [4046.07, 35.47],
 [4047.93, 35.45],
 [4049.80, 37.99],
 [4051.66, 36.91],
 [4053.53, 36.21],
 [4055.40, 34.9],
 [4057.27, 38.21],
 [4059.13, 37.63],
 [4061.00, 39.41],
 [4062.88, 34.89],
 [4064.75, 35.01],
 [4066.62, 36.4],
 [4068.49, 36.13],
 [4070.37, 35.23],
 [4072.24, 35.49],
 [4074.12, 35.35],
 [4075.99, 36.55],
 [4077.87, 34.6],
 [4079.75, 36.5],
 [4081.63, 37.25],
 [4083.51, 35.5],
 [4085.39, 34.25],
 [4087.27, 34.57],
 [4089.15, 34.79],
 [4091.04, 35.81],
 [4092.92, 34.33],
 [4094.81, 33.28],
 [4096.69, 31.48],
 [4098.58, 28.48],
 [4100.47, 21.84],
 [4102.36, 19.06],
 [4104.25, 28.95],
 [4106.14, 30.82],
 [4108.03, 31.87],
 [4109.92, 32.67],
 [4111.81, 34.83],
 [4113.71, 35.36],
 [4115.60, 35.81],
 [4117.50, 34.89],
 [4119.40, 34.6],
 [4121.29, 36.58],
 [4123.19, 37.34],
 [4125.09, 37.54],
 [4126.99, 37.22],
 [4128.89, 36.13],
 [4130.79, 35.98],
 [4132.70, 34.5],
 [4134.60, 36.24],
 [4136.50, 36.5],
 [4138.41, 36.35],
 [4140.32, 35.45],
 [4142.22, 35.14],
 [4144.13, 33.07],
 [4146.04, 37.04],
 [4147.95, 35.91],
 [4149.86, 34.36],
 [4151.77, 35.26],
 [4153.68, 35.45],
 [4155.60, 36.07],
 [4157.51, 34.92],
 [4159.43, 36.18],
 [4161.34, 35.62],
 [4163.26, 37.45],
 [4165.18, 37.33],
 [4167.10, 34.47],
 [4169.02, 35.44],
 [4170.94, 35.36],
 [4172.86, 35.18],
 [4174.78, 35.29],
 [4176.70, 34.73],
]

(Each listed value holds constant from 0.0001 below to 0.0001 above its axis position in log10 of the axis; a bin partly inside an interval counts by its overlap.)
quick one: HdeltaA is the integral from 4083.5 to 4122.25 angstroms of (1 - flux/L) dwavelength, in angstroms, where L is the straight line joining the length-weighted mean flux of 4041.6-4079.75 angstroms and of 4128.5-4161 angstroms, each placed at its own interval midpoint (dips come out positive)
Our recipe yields 3.9 angstroms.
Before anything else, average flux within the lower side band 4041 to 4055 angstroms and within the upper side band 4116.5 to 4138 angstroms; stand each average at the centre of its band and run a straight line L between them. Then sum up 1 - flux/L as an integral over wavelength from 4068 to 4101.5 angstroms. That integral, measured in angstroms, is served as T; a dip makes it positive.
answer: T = 2.1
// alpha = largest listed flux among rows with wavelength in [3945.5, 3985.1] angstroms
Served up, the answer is 39.61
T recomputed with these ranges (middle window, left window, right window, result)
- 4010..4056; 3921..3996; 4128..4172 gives -4.20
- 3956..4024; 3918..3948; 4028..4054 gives 0.97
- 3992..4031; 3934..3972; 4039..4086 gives -3.51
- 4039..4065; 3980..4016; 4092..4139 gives -1.12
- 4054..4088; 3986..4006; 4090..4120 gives -2.99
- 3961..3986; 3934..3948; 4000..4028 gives 3.69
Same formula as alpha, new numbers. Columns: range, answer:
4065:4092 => 37.25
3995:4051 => 38.56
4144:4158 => 37.04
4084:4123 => 36.58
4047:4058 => 38.21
